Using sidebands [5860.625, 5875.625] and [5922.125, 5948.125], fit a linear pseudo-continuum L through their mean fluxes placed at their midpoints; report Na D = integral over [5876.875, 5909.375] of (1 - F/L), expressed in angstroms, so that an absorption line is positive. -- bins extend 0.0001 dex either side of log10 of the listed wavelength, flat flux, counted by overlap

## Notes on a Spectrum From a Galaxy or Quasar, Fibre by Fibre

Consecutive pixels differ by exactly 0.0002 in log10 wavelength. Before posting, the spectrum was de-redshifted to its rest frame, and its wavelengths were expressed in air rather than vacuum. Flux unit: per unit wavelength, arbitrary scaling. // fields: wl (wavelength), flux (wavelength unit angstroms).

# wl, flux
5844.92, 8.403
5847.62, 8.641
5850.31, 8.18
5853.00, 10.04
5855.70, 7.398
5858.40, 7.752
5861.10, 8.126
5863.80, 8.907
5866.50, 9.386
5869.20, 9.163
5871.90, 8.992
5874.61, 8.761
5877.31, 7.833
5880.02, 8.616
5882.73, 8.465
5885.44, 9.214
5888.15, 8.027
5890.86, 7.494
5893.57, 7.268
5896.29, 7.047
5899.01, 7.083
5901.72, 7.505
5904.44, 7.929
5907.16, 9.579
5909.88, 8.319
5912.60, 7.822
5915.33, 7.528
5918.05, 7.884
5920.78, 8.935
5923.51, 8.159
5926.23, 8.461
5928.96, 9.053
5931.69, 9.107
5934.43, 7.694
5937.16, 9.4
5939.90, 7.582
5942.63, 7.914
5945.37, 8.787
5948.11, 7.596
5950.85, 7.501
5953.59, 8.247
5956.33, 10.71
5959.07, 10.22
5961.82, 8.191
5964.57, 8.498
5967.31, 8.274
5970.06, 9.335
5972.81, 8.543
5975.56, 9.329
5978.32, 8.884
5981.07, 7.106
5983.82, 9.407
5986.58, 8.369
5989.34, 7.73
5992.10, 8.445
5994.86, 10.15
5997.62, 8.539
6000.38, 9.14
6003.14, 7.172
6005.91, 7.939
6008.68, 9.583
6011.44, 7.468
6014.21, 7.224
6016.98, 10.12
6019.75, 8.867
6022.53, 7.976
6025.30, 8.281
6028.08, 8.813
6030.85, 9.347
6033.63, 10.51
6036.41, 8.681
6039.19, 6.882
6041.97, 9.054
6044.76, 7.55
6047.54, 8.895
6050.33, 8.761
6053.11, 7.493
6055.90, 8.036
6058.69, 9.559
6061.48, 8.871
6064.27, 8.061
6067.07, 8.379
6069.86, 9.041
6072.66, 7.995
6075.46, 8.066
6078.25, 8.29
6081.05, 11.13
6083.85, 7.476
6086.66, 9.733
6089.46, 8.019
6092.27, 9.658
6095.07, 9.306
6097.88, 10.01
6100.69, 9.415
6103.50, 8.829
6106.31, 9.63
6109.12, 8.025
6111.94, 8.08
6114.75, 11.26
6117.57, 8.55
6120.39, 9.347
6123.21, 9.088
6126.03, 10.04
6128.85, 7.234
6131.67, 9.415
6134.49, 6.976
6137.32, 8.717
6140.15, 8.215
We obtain 2.7 angstroms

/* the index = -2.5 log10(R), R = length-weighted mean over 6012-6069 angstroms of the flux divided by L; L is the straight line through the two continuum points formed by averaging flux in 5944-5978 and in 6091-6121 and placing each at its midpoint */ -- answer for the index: 0.06 mag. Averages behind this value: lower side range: 8.77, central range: 8.56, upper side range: 9.28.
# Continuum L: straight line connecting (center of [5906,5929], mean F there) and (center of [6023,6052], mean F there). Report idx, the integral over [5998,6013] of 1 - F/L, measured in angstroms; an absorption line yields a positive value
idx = 0.5 angstroms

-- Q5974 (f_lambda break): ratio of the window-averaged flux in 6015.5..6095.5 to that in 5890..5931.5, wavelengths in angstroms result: 1.1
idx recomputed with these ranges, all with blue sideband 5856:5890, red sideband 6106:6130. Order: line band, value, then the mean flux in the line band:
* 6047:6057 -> 0.7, 8.25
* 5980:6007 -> 1.1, 8.42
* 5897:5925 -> 1.9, 8.05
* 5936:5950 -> 0.8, 8.21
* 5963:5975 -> 0.0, 8.7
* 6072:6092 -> 0.4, 8.75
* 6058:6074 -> 0.5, 8.61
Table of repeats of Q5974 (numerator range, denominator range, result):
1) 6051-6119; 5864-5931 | 1.07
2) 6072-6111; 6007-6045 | 1.04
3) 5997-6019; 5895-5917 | 1.07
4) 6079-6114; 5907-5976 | 1.07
